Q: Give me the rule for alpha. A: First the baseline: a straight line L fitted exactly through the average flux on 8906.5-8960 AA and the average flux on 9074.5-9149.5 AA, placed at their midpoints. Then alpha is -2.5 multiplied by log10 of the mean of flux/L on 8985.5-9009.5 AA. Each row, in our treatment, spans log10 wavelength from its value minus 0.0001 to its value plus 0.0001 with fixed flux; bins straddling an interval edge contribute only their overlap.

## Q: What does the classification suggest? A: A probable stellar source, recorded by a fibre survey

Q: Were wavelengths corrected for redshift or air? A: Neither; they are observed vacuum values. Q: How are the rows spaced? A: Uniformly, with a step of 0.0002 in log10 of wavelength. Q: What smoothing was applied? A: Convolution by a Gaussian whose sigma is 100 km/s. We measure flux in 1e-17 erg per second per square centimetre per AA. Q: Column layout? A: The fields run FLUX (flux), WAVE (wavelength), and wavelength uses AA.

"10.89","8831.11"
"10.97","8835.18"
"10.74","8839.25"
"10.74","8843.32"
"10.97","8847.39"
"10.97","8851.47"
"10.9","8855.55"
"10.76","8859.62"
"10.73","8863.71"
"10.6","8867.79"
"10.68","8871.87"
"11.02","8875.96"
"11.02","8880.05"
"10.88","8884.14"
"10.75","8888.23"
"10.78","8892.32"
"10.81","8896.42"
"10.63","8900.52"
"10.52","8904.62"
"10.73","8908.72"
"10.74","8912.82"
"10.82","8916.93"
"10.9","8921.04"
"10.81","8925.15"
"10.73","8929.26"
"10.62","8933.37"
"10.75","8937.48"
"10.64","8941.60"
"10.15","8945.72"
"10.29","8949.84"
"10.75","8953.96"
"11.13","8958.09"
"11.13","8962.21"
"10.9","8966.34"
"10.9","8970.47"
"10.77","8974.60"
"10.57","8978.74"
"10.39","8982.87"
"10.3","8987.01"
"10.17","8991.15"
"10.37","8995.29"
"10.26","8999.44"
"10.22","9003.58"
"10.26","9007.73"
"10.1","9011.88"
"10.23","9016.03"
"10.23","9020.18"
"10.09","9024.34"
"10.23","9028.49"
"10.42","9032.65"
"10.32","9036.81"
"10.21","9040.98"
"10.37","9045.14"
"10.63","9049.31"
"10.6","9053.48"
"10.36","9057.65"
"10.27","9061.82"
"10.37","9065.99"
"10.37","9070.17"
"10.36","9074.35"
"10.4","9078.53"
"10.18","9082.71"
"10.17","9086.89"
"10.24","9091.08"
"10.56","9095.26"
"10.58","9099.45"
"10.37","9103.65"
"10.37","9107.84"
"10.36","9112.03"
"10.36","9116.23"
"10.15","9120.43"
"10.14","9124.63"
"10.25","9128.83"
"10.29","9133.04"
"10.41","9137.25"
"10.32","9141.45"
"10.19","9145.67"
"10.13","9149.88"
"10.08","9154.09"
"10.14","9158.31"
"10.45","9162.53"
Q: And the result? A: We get 0.03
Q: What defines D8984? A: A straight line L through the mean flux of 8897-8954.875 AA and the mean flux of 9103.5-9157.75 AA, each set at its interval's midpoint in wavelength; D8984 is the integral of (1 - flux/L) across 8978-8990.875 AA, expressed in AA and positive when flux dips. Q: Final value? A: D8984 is 0.2 AA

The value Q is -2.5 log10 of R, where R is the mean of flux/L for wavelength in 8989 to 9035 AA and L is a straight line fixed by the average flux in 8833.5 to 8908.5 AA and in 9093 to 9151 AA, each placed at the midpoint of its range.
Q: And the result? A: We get 0.03 mag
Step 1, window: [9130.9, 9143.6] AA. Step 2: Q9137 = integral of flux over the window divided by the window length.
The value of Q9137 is 10.3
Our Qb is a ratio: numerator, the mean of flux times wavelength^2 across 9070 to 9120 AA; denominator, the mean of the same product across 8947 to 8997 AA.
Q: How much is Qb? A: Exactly 1.0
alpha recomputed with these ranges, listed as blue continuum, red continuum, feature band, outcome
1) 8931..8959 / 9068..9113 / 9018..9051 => 0.02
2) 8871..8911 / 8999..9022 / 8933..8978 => -0.03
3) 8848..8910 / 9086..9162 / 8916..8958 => 0.00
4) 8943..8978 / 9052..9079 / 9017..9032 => 0.03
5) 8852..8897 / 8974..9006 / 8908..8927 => -0.02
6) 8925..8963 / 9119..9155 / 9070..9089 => 0.01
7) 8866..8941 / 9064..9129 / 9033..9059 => 0.00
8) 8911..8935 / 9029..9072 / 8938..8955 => 0.02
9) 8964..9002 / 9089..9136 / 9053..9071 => 0.00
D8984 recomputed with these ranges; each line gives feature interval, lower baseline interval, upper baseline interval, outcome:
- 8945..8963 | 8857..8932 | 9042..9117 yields -0.09 AA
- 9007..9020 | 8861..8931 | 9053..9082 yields 0.37 AA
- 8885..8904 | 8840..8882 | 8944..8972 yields 0.13 AA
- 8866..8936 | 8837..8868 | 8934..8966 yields -0.06 AA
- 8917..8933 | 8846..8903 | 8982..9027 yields -0.31 AA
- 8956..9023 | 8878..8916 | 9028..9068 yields 0.26 AA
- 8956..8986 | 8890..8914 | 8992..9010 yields -1.18 AA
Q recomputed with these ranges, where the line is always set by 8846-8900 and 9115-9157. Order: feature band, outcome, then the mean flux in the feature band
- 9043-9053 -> -0.009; 10.5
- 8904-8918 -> 0.003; 10.7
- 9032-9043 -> 0.016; 10.3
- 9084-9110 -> -0.006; 10.4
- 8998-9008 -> 0.030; 10.2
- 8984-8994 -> 0.032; 10.3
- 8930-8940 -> -0.001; 10.7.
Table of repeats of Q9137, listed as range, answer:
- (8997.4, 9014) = 10.2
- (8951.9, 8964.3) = 11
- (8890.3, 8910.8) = 10.7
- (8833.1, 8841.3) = 10.9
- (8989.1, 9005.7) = 10.3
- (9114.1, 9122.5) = 10.3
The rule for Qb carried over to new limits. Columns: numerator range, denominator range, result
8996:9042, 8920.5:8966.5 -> 0.97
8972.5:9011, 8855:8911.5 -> 0.99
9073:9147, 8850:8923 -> 1.00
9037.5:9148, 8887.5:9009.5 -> 1.00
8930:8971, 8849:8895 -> 1.01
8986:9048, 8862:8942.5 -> 0.98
